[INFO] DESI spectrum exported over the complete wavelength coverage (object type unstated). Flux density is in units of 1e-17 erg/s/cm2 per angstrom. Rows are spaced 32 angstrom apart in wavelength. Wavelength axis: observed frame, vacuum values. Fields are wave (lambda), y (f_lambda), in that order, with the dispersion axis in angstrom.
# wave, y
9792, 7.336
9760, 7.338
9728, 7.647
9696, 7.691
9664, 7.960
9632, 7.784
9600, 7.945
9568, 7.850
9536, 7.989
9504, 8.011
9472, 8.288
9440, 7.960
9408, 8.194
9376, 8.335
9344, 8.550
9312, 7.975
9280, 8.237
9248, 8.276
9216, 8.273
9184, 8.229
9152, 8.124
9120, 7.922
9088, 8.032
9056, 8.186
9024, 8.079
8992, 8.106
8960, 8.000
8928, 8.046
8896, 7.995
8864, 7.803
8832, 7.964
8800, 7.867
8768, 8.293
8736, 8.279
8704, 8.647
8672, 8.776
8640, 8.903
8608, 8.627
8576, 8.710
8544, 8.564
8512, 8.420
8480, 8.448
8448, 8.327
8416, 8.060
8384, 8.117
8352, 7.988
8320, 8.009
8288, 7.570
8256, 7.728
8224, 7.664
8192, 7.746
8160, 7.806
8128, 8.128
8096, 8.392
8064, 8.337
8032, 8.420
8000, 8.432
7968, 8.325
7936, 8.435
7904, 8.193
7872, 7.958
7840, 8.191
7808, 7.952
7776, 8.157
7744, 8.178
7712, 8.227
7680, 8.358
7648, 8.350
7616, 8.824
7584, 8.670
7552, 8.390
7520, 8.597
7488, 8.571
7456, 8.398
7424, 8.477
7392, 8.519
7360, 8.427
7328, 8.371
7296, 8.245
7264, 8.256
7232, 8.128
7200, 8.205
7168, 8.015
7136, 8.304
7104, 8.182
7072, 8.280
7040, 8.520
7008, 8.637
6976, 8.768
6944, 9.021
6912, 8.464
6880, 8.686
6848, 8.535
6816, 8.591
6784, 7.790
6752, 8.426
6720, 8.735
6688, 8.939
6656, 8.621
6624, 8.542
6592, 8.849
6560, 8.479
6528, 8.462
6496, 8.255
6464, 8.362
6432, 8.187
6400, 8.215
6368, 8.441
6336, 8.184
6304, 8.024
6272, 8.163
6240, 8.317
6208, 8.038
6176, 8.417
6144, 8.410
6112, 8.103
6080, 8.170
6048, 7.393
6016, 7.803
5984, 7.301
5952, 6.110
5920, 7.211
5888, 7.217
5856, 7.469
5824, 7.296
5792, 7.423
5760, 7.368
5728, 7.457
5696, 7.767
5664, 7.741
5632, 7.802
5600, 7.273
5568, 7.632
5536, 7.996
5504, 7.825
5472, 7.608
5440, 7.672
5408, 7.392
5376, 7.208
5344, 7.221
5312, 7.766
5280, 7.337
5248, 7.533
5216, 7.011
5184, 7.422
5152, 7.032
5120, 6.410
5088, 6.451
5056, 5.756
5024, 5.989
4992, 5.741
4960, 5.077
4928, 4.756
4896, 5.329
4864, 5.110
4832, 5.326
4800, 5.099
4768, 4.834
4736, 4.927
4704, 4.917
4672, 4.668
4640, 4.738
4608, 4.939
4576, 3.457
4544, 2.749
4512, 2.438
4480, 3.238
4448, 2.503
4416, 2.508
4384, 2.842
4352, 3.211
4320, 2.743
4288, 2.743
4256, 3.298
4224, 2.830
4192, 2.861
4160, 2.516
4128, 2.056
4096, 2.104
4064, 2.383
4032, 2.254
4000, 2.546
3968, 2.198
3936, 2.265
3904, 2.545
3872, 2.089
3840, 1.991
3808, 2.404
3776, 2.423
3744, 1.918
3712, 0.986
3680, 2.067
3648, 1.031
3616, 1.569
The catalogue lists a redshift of 0.149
